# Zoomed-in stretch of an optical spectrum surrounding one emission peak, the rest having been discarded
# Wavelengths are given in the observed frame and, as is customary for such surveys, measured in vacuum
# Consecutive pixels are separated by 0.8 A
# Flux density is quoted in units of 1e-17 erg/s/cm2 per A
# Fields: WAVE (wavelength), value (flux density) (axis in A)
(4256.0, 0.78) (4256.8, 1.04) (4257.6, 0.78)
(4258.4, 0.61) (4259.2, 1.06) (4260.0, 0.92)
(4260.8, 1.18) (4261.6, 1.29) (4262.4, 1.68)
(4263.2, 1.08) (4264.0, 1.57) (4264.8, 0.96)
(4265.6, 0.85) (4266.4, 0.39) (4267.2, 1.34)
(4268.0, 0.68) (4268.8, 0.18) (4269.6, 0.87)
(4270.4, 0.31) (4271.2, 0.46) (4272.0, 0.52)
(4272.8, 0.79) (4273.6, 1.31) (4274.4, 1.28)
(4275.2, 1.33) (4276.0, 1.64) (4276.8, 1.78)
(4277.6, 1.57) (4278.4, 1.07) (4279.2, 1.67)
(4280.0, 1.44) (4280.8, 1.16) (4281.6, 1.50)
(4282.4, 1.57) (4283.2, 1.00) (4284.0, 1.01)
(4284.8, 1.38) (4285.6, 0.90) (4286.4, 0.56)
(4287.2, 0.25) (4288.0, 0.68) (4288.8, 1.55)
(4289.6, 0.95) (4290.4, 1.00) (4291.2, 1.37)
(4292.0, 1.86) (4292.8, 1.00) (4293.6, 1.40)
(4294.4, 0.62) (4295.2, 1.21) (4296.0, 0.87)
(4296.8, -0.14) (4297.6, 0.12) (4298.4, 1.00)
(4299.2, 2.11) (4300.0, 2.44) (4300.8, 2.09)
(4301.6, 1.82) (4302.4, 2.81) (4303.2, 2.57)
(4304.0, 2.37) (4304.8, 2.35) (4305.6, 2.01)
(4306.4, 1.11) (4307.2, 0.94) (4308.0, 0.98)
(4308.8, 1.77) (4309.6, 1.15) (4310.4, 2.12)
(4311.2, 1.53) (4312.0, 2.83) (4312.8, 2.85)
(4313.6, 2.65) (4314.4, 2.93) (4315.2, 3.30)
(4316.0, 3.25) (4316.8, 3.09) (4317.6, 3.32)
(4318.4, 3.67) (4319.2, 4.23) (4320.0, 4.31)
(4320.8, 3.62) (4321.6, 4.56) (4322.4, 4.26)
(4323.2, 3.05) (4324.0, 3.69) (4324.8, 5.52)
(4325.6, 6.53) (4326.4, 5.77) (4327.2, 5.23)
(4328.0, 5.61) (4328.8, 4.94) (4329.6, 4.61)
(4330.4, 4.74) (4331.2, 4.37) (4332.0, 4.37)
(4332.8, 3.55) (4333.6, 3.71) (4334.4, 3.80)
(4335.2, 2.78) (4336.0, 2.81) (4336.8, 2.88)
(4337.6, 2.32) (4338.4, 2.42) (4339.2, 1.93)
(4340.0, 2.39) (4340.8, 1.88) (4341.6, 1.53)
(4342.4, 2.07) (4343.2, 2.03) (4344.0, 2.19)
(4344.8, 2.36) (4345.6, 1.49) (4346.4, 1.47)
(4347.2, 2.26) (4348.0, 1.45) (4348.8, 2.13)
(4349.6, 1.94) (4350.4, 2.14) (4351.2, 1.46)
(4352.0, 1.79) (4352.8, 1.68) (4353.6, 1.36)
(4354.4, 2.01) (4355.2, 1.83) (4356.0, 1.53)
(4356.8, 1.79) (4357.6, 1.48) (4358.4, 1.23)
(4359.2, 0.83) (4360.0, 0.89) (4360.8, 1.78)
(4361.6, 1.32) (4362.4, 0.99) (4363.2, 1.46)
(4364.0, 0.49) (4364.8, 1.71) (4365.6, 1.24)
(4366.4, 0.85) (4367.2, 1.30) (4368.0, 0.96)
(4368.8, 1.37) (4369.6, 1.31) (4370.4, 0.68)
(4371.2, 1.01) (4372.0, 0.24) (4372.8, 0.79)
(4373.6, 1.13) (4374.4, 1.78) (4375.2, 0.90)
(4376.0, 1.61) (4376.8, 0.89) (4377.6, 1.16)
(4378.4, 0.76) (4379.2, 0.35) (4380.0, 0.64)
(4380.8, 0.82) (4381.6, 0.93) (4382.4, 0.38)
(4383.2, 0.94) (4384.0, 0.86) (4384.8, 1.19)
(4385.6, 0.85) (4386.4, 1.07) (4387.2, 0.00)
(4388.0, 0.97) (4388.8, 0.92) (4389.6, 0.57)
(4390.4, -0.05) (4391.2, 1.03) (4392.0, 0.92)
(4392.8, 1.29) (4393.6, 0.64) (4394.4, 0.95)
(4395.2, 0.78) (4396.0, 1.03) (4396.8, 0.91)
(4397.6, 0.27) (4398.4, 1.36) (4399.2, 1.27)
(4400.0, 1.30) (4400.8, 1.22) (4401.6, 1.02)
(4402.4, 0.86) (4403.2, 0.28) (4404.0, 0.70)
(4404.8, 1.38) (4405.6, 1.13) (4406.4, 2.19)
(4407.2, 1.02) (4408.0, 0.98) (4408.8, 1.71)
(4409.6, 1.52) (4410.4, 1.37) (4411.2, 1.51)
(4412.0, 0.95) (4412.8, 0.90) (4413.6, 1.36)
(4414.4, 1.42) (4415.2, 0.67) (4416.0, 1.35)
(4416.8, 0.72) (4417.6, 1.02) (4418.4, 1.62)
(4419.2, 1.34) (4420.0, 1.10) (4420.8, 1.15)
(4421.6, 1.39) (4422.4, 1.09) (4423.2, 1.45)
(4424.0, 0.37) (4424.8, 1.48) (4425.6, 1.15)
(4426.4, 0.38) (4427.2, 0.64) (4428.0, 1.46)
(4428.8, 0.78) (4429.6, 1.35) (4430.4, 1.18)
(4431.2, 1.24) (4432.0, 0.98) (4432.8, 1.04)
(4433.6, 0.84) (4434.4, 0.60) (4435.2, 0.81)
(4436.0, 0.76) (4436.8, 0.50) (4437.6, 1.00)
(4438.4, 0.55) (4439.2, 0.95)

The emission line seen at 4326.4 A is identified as Lyman alpha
